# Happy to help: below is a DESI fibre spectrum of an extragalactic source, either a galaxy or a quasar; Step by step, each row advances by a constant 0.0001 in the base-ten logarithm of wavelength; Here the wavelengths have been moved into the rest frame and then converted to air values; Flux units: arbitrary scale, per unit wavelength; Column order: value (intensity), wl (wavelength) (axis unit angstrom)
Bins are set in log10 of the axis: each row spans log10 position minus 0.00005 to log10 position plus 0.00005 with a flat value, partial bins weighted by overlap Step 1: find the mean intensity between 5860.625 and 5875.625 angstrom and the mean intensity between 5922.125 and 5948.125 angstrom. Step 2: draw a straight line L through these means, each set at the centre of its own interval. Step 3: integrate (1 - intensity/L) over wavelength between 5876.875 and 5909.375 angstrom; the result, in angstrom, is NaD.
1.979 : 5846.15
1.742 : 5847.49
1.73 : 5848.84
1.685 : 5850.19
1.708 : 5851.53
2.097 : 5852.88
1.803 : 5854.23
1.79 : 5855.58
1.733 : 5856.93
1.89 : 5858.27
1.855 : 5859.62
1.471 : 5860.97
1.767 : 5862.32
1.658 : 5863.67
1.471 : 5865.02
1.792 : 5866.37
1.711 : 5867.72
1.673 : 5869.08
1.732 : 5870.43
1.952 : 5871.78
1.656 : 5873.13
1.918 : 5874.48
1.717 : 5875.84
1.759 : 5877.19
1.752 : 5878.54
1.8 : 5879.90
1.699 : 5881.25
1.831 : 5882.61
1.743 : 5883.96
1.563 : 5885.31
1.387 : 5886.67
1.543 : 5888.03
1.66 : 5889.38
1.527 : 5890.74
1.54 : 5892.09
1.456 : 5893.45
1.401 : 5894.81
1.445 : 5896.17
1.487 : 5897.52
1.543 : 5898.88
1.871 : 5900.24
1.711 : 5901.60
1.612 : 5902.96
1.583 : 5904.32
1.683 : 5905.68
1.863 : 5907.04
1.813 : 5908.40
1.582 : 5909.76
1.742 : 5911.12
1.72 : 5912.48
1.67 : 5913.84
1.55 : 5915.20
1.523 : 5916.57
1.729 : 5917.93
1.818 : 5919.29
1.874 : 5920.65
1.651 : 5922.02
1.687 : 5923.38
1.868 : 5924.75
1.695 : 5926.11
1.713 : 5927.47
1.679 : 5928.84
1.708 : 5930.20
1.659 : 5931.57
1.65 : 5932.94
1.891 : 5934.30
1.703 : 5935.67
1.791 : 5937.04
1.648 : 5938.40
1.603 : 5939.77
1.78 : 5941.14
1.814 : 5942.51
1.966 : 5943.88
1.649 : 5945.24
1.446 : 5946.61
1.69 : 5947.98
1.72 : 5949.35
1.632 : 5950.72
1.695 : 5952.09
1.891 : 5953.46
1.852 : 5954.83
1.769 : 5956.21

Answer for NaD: 1.5 angstrom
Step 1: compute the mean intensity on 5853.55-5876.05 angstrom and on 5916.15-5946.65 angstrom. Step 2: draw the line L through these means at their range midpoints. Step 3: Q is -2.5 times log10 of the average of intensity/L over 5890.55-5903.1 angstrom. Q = 0.12 mag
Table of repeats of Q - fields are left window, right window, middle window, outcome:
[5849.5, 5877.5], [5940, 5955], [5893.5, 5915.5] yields 0.067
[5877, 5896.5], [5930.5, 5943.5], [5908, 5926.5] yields -0.017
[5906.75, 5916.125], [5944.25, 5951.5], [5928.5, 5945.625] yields -0.050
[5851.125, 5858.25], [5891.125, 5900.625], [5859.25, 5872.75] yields 0.029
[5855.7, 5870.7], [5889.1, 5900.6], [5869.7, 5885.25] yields -0.090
